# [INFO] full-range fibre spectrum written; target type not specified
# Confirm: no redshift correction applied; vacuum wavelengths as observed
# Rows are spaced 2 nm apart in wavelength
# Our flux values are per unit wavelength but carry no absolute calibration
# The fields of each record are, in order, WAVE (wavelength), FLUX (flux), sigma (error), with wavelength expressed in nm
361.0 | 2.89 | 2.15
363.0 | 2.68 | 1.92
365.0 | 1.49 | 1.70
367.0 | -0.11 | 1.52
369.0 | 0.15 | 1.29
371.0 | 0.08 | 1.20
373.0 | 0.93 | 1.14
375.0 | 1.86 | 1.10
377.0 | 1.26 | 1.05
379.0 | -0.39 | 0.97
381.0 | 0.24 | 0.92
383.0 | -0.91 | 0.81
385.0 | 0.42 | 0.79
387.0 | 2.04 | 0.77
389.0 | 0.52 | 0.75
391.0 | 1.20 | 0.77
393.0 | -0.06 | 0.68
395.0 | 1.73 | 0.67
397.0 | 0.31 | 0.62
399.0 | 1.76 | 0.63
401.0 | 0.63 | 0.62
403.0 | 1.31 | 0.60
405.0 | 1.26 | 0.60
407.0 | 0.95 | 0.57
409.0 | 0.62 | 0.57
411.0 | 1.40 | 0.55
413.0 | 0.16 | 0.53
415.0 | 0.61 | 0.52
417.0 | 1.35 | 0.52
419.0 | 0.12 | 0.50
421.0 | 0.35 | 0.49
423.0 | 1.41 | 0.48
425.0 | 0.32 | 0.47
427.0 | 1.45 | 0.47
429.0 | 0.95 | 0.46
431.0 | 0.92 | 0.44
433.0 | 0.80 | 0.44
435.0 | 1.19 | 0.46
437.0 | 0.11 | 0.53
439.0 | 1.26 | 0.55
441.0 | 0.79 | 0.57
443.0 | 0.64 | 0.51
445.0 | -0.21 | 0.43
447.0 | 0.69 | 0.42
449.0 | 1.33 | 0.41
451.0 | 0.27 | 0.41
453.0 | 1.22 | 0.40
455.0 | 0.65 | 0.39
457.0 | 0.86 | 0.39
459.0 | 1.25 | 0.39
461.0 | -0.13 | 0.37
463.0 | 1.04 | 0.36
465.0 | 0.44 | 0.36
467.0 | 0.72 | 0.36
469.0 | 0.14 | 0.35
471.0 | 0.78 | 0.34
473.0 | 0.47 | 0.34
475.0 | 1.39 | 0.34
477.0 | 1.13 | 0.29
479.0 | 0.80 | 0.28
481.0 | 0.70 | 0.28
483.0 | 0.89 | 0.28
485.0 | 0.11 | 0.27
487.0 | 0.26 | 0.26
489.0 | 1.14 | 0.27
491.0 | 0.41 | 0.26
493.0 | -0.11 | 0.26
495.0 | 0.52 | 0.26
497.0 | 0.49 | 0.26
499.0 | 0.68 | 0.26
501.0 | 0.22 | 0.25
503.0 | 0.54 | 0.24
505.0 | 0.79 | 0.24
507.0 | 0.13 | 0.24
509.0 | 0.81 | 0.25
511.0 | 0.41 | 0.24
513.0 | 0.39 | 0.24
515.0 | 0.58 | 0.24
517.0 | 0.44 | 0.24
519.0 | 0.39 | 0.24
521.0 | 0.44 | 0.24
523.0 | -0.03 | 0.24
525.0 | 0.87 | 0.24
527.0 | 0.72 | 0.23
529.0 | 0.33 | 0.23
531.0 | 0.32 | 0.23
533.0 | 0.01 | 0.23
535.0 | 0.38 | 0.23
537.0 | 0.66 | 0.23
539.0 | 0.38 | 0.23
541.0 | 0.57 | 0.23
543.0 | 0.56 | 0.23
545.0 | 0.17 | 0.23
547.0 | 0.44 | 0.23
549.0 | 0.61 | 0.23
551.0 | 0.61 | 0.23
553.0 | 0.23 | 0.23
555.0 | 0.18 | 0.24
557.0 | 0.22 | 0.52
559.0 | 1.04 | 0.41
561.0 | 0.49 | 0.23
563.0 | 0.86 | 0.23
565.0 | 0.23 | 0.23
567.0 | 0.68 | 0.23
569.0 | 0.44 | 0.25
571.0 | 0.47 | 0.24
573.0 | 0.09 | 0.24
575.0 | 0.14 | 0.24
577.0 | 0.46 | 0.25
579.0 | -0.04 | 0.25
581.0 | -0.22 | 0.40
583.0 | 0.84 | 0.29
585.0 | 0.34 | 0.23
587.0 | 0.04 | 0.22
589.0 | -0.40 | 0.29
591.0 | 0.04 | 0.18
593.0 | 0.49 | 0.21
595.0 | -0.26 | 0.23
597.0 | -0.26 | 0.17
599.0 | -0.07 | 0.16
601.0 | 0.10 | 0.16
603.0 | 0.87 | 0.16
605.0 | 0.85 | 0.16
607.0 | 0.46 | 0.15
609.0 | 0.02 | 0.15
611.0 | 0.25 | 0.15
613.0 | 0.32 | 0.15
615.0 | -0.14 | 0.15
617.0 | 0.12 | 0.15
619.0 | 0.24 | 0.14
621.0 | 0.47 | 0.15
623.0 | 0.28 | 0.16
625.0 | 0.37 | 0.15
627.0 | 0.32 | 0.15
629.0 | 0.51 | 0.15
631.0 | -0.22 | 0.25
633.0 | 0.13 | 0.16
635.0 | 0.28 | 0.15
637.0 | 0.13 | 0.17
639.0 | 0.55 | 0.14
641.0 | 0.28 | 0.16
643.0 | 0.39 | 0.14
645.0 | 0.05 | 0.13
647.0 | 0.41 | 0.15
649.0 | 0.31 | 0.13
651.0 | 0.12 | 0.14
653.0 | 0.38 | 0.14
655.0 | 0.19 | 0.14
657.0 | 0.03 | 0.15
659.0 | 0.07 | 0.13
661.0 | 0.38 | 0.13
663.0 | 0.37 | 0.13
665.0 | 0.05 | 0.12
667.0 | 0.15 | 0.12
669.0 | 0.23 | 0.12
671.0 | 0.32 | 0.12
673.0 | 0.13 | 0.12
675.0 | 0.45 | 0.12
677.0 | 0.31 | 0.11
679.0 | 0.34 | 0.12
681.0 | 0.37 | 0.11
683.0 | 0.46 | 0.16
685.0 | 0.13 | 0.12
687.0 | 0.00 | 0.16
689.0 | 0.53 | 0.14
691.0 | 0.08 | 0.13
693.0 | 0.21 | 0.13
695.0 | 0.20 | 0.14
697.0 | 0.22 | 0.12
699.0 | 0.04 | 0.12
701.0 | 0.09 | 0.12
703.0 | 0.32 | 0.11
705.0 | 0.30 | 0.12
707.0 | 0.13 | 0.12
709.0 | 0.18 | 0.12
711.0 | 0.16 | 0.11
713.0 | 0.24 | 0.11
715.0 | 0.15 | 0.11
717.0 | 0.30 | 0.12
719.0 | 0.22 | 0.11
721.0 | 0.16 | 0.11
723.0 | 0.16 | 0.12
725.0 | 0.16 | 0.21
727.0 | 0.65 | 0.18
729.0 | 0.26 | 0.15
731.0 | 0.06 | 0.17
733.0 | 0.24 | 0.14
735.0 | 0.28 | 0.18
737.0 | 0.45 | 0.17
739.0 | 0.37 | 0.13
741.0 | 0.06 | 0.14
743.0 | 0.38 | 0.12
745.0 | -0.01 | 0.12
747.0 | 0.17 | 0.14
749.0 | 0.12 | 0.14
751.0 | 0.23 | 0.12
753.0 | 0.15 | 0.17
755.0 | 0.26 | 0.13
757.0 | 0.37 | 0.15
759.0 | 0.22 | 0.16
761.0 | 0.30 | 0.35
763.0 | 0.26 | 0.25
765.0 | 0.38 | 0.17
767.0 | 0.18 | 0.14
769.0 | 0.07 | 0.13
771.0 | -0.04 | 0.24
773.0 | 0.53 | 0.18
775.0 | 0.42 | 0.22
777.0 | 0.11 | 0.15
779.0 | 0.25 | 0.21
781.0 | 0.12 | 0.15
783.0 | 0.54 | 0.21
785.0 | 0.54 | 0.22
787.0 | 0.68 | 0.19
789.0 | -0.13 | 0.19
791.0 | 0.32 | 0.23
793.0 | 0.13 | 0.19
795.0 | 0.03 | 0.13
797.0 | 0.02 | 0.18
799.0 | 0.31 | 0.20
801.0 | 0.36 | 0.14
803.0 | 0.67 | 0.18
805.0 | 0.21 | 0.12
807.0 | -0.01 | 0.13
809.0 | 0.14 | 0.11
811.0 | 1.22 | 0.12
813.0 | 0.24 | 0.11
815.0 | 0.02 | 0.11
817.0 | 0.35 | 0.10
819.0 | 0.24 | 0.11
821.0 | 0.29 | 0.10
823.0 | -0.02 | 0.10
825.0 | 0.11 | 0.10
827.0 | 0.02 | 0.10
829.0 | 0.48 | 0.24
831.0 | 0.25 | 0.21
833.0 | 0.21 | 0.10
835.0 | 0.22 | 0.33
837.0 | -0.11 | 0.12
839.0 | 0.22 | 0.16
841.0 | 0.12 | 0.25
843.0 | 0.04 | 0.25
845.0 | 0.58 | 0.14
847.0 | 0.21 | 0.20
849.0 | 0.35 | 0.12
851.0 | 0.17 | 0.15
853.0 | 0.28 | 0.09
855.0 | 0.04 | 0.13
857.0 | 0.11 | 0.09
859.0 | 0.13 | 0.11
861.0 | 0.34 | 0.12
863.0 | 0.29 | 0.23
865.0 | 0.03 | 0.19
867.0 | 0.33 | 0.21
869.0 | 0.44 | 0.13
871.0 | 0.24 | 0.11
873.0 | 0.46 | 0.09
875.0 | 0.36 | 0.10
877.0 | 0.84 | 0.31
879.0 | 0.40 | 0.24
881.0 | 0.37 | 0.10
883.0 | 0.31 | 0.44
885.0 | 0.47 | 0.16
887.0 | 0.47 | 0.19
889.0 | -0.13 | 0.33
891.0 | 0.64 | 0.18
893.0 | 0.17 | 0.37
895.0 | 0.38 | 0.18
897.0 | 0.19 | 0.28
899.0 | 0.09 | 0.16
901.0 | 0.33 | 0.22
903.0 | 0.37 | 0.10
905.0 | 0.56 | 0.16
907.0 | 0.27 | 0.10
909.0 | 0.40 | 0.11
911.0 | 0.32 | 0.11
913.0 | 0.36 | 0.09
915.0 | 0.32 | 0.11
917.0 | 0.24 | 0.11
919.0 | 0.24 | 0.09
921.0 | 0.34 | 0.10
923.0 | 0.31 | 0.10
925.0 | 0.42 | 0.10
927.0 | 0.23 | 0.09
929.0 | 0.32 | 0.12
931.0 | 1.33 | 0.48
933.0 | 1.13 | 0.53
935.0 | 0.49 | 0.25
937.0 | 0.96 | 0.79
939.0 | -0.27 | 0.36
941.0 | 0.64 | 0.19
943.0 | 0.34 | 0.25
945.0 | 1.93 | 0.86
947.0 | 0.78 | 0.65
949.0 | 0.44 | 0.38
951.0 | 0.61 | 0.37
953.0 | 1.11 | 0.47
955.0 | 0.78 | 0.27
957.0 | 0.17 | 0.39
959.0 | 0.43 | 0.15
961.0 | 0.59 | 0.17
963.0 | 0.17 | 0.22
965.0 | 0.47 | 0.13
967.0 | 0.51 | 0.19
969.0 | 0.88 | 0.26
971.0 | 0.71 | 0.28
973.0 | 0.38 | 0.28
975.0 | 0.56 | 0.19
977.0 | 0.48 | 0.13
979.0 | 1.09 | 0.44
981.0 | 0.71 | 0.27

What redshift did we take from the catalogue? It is 0.62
